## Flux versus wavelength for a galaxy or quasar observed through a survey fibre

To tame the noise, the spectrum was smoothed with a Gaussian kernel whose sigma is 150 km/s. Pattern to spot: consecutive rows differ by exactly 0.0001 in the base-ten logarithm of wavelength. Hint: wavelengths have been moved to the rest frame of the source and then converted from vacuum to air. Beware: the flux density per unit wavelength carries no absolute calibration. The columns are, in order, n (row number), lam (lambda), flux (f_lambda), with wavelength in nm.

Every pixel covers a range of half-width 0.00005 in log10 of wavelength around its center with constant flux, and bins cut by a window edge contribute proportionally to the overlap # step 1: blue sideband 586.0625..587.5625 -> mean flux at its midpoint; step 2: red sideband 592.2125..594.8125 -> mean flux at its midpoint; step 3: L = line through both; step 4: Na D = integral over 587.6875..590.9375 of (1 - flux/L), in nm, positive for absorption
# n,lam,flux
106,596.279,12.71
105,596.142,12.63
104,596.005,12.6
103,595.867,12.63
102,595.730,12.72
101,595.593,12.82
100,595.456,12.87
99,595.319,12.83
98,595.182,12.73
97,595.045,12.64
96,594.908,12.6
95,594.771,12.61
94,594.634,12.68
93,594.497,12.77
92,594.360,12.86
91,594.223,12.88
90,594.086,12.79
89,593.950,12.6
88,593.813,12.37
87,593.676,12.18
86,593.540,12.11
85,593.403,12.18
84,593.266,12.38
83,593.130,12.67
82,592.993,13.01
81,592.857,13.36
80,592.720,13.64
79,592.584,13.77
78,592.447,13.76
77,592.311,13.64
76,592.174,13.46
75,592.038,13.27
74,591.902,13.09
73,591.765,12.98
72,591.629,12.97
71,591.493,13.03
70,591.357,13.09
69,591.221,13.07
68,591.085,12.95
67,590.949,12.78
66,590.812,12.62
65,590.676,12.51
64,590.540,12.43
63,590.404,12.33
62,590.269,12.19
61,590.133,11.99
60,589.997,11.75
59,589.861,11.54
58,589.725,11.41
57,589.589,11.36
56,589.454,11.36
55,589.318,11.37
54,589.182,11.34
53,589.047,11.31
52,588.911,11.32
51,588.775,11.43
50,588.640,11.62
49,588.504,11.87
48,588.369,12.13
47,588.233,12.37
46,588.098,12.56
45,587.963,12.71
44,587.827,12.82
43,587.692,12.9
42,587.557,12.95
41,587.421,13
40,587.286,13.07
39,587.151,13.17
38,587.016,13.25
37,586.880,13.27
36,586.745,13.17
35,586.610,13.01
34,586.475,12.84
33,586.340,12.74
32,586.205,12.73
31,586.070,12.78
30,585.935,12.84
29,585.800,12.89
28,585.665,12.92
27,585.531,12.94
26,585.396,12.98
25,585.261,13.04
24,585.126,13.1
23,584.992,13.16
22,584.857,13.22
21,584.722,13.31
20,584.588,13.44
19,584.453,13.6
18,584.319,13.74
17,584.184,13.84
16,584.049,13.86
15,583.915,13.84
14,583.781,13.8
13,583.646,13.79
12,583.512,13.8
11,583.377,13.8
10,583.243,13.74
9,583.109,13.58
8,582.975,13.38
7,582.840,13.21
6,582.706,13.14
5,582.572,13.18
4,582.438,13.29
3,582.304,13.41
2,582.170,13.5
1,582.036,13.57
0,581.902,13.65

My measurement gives 0.25 nm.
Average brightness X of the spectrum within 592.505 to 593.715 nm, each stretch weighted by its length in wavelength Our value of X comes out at 12.8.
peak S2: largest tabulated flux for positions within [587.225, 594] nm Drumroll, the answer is 13.77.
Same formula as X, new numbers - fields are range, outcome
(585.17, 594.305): 12.6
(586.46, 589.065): 12.6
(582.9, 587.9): 13.2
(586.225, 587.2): 13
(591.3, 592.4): 13.2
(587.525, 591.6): 12.2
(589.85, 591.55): 12.5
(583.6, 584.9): 13.6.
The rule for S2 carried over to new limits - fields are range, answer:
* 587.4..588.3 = 13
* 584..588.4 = 13.86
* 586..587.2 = 13.27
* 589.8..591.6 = 13.09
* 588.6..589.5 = 11.62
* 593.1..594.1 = 12.79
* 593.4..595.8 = 12.88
